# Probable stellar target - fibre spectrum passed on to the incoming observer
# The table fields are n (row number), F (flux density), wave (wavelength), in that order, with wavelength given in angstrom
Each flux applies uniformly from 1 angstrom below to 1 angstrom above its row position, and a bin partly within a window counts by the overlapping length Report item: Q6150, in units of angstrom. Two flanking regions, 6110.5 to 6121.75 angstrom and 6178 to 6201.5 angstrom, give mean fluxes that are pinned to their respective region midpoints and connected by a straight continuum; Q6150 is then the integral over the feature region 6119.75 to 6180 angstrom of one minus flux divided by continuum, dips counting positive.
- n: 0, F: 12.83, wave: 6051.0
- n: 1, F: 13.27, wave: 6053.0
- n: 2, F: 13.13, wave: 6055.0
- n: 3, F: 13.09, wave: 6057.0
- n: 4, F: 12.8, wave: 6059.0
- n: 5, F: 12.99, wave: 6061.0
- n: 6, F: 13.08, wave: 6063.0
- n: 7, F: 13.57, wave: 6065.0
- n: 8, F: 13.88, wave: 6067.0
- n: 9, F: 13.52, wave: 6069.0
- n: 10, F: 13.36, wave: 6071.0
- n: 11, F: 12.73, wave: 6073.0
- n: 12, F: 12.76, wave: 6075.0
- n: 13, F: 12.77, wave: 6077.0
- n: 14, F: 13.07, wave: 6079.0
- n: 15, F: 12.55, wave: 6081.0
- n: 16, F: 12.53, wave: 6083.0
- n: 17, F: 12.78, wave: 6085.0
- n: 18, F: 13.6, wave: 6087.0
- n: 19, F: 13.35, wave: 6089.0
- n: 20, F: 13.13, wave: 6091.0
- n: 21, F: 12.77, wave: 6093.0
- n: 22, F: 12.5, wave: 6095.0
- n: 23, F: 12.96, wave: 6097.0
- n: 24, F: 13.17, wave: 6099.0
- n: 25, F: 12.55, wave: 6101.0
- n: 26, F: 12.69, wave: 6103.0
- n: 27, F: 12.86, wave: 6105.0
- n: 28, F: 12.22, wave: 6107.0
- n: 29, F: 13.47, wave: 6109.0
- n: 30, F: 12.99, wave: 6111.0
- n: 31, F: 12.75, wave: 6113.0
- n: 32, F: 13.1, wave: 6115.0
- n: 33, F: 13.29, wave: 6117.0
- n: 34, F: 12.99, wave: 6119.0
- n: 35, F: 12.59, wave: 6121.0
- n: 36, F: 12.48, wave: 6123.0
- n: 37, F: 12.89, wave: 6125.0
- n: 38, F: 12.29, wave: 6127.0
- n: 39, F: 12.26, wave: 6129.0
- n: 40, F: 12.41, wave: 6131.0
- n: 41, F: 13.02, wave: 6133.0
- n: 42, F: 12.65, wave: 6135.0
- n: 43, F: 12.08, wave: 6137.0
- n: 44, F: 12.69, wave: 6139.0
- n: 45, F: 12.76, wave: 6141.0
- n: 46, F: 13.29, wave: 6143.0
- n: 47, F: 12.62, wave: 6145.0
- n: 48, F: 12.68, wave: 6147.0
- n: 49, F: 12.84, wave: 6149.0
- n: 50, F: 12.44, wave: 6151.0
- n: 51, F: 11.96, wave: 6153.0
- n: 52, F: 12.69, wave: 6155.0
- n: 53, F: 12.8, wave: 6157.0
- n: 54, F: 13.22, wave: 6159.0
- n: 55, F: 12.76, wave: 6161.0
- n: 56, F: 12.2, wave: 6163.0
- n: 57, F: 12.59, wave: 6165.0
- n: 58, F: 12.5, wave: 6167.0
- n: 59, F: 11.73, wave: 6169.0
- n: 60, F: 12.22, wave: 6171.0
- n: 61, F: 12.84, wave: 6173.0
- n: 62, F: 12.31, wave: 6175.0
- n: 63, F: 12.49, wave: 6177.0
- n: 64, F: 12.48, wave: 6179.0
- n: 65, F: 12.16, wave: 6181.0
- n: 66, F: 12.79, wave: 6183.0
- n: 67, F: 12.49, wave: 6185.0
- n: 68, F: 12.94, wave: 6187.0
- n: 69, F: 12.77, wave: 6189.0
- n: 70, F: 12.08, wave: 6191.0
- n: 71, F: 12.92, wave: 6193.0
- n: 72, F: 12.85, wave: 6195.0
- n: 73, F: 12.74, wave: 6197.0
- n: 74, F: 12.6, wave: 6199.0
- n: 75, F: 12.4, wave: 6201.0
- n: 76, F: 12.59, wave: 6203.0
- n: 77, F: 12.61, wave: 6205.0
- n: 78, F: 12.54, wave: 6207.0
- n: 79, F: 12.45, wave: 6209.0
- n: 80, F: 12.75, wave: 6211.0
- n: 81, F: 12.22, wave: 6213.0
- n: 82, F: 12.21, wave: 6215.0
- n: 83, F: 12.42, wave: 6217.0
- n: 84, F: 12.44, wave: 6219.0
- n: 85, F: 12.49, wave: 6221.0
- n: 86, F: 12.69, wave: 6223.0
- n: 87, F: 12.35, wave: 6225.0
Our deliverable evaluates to 1.1 angstrom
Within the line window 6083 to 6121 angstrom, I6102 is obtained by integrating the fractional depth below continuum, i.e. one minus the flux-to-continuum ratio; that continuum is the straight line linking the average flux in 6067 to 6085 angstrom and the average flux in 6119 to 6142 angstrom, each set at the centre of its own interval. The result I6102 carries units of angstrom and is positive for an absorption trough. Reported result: -0.5 angstrom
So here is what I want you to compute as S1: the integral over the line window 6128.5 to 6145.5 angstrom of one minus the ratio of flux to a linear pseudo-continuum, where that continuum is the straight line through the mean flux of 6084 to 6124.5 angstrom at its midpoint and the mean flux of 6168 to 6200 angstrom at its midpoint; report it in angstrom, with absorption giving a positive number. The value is 0.1 angstrom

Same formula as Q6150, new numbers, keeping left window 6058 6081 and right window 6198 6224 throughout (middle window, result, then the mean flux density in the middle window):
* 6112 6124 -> 0.0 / 12.9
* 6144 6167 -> 0.2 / 12.6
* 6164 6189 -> 0.3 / 12.5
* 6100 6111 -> 0.1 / 12.8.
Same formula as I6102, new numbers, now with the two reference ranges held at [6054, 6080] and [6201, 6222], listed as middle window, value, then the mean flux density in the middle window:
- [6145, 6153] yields 0.1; 12.6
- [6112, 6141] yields 0.4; 12.7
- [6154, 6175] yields 0.2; 12.5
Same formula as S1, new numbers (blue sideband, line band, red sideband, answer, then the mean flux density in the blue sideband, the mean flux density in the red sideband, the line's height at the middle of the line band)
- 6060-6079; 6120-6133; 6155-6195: 0.32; 13.2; 12.6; 12.8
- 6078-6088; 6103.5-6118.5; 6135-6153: -0.19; 12.9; 12.6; 12.8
